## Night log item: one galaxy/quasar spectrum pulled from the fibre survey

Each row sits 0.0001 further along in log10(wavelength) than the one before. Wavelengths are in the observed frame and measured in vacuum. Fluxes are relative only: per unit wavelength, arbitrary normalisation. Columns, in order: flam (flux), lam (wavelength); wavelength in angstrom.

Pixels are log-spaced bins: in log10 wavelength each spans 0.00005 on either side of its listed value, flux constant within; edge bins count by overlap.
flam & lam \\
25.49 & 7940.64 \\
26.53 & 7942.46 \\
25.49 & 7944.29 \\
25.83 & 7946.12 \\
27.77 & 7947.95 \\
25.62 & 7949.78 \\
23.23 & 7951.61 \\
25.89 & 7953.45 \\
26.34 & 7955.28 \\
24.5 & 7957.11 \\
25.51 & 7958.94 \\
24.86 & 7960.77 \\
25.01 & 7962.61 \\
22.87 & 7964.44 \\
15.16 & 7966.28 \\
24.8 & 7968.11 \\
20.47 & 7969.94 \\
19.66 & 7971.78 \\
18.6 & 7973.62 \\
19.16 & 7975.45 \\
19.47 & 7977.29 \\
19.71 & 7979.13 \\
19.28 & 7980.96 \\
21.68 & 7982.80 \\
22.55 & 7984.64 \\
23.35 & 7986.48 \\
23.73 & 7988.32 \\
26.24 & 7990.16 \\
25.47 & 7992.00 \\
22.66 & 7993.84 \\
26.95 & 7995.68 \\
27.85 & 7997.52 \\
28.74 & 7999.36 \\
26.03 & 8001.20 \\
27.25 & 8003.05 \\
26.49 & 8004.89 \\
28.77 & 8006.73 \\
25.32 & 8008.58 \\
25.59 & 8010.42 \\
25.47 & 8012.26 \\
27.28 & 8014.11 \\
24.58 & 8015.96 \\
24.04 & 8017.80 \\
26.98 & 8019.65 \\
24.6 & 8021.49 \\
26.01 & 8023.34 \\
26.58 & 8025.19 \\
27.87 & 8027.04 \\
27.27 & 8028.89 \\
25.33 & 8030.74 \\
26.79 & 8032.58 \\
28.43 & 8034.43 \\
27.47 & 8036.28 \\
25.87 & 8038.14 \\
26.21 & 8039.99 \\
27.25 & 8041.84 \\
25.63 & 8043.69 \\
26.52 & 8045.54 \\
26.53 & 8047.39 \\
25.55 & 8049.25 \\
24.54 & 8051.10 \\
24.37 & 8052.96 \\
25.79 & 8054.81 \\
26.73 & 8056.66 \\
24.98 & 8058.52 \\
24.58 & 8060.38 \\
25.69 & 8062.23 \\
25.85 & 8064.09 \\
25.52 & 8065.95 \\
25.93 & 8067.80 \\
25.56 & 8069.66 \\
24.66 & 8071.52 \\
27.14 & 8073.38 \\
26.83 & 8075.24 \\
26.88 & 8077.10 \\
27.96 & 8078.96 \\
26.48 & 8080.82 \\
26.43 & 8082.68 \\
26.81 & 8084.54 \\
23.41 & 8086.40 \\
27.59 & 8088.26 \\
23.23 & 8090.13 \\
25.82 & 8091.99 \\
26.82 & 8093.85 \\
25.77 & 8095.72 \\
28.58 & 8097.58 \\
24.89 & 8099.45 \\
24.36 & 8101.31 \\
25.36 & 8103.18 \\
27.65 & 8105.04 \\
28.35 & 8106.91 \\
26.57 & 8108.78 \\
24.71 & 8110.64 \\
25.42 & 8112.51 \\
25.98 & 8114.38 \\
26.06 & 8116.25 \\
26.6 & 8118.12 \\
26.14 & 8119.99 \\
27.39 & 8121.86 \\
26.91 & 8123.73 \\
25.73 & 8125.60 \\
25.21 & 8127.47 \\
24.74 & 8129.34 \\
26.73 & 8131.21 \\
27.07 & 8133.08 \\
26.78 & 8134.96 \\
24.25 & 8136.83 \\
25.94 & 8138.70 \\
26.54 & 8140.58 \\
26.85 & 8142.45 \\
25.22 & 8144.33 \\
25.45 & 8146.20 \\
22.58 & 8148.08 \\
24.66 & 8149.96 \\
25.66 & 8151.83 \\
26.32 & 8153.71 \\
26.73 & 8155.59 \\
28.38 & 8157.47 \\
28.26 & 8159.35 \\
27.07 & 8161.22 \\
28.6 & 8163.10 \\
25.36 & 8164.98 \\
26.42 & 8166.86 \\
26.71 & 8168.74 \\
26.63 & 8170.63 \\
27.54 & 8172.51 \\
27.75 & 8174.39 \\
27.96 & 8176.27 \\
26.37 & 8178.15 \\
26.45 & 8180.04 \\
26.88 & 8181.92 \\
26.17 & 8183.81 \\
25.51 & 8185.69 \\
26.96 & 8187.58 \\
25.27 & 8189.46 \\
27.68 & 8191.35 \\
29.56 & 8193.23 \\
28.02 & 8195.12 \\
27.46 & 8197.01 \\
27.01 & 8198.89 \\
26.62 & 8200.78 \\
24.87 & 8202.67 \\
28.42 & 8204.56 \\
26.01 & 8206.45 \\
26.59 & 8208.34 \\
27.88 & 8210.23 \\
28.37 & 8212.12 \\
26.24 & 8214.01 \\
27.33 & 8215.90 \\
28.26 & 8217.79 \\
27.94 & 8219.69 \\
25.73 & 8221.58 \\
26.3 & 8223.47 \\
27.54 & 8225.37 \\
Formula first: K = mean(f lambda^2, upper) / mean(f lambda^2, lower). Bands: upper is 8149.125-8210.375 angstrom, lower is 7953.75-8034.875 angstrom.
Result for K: 1.15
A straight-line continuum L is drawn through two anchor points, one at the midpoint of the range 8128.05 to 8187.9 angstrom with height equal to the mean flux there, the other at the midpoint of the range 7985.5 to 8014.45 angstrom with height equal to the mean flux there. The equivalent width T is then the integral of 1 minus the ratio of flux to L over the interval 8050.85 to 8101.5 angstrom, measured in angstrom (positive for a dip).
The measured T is 0.7 angstrom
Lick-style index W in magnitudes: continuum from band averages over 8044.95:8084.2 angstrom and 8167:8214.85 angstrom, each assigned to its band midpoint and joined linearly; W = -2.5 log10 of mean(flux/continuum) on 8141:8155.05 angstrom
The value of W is 0.054 mag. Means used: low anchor 25.9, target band 25.3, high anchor 27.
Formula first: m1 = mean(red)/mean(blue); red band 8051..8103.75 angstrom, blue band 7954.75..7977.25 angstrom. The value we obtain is 1.2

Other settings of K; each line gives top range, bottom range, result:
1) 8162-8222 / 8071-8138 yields 1.06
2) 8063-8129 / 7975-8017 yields 1.09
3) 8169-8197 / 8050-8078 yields 1.09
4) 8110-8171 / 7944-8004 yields 1.15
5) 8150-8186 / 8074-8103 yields 1.05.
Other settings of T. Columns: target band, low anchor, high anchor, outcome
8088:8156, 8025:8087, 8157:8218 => 1.8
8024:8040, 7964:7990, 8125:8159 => -3.1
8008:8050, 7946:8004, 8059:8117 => -2.5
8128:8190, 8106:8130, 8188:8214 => 0.7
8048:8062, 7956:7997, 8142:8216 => -0.7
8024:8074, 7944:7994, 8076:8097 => -1.9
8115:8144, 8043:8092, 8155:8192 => 0.3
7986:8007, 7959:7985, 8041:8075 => -3.5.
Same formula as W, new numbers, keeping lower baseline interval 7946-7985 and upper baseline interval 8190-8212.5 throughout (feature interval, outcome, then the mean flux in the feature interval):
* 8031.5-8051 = -0.11 mag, 26.5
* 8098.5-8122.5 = -0.03 mag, 26.1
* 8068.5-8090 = -0.06 mag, 26.2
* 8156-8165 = -0.05 mag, 27.7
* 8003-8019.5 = -0.11 mag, 26.1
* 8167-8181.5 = -0.01 mag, 27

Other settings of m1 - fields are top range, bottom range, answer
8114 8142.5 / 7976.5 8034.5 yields 1.04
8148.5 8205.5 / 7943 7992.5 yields 1.17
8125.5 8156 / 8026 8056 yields 0.97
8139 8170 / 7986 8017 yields 1.01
